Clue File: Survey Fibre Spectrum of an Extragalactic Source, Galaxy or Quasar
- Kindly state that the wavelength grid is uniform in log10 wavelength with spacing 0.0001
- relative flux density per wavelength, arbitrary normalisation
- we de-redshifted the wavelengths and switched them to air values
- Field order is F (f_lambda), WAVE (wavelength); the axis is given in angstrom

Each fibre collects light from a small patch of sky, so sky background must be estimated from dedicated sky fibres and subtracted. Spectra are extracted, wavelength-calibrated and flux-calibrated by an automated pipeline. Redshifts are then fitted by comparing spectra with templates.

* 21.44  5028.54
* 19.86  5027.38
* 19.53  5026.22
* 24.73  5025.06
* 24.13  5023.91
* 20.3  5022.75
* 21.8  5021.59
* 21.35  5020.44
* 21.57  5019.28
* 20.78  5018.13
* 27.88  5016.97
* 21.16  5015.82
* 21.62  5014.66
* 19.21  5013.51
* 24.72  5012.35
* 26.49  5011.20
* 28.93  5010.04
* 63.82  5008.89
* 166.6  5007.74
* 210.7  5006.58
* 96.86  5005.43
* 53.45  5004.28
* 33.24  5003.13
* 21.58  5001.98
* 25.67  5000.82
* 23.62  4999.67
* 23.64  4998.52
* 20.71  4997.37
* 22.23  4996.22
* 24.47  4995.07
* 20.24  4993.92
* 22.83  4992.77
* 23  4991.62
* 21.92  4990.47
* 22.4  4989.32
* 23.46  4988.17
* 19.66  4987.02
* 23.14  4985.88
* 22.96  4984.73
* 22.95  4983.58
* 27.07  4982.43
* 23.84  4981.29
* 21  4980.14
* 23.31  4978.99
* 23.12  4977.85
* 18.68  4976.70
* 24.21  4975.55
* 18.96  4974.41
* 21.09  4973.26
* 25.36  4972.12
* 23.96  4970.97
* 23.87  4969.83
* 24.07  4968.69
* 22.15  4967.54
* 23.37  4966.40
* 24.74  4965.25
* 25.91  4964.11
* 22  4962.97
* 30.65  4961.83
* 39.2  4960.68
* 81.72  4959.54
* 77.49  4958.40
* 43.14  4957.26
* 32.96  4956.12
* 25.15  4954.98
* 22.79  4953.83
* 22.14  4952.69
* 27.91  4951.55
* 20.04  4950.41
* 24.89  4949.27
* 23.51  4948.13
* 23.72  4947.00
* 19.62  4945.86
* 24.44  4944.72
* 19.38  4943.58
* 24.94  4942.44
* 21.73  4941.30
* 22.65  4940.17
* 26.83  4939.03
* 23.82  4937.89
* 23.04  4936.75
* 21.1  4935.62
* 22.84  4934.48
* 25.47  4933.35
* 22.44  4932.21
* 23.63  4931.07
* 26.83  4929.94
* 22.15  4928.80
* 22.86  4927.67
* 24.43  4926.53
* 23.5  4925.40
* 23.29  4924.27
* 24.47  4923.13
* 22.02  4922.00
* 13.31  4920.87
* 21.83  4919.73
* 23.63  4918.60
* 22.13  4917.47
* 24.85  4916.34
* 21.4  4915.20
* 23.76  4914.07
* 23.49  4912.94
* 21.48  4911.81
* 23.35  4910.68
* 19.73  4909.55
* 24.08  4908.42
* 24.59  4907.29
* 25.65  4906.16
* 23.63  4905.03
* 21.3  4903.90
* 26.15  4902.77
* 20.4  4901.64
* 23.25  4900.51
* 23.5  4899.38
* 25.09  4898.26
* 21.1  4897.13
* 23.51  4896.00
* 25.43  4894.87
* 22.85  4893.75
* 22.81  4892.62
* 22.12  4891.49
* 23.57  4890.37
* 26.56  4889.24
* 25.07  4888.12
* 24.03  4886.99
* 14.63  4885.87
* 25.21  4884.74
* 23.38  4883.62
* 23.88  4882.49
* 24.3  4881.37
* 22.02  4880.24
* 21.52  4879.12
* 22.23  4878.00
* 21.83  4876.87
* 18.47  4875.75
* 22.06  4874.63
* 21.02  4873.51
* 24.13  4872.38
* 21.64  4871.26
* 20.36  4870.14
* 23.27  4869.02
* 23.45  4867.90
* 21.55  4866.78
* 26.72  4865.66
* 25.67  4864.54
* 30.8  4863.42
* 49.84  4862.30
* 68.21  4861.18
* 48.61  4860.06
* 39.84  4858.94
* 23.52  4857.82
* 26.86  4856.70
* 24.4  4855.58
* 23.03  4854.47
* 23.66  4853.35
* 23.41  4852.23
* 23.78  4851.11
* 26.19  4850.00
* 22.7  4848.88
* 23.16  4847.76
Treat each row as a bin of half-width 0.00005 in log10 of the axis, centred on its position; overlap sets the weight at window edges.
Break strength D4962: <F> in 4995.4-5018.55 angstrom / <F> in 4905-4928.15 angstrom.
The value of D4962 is 2.1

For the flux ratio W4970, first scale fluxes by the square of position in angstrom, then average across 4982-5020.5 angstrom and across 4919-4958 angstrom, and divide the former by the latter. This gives 1.60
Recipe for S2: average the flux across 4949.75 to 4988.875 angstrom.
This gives 28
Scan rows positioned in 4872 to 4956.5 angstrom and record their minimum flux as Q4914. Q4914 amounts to 13.31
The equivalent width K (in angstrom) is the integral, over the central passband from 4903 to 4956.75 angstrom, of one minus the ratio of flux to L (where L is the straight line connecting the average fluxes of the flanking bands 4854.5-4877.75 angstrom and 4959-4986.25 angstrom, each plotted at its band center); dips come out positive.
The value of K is 8.13 angstrom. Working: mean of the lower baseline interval 28.9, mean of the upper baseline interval 26.5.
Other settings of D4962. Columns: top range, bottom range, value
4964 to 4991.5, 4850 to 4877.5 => 0.82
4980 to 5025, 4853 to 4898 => 1.36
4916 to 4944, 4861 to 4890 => 0.91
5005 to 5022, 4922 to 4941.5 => 2.24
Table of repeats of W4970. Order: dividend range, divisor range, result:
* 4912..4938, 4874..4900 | 1.02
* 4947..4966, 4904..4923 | 1.52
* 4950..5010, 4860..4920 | 1.50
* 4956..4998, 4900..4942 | 1.21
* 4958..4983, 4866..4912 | 1.31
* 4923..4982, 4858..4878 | 0.93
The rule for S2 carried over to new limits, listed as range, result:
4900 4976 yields 25.6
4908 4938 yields 22.8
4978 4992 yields 22.9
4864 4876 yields 22.7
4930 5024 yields 31.1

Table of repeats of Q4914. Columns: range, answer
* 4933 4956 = 19.38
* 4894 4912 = 19.73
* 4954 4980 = 18.68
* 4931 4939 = 21.1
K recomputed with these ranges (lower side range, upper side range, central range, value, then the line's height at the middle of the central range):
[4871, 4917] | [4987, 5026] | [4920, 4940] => 3.3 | 27.5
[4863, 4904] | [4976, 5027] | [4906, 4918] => 1.2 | 25.7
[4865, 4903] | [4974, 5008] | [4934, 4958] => 4.5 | 30.7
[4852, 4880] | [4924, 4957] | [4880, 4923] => 5.1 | 26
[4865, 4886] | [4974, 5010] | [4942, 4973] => 3.8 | 33.6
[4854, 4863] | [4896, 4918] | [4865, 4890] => 7.3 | 32.2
